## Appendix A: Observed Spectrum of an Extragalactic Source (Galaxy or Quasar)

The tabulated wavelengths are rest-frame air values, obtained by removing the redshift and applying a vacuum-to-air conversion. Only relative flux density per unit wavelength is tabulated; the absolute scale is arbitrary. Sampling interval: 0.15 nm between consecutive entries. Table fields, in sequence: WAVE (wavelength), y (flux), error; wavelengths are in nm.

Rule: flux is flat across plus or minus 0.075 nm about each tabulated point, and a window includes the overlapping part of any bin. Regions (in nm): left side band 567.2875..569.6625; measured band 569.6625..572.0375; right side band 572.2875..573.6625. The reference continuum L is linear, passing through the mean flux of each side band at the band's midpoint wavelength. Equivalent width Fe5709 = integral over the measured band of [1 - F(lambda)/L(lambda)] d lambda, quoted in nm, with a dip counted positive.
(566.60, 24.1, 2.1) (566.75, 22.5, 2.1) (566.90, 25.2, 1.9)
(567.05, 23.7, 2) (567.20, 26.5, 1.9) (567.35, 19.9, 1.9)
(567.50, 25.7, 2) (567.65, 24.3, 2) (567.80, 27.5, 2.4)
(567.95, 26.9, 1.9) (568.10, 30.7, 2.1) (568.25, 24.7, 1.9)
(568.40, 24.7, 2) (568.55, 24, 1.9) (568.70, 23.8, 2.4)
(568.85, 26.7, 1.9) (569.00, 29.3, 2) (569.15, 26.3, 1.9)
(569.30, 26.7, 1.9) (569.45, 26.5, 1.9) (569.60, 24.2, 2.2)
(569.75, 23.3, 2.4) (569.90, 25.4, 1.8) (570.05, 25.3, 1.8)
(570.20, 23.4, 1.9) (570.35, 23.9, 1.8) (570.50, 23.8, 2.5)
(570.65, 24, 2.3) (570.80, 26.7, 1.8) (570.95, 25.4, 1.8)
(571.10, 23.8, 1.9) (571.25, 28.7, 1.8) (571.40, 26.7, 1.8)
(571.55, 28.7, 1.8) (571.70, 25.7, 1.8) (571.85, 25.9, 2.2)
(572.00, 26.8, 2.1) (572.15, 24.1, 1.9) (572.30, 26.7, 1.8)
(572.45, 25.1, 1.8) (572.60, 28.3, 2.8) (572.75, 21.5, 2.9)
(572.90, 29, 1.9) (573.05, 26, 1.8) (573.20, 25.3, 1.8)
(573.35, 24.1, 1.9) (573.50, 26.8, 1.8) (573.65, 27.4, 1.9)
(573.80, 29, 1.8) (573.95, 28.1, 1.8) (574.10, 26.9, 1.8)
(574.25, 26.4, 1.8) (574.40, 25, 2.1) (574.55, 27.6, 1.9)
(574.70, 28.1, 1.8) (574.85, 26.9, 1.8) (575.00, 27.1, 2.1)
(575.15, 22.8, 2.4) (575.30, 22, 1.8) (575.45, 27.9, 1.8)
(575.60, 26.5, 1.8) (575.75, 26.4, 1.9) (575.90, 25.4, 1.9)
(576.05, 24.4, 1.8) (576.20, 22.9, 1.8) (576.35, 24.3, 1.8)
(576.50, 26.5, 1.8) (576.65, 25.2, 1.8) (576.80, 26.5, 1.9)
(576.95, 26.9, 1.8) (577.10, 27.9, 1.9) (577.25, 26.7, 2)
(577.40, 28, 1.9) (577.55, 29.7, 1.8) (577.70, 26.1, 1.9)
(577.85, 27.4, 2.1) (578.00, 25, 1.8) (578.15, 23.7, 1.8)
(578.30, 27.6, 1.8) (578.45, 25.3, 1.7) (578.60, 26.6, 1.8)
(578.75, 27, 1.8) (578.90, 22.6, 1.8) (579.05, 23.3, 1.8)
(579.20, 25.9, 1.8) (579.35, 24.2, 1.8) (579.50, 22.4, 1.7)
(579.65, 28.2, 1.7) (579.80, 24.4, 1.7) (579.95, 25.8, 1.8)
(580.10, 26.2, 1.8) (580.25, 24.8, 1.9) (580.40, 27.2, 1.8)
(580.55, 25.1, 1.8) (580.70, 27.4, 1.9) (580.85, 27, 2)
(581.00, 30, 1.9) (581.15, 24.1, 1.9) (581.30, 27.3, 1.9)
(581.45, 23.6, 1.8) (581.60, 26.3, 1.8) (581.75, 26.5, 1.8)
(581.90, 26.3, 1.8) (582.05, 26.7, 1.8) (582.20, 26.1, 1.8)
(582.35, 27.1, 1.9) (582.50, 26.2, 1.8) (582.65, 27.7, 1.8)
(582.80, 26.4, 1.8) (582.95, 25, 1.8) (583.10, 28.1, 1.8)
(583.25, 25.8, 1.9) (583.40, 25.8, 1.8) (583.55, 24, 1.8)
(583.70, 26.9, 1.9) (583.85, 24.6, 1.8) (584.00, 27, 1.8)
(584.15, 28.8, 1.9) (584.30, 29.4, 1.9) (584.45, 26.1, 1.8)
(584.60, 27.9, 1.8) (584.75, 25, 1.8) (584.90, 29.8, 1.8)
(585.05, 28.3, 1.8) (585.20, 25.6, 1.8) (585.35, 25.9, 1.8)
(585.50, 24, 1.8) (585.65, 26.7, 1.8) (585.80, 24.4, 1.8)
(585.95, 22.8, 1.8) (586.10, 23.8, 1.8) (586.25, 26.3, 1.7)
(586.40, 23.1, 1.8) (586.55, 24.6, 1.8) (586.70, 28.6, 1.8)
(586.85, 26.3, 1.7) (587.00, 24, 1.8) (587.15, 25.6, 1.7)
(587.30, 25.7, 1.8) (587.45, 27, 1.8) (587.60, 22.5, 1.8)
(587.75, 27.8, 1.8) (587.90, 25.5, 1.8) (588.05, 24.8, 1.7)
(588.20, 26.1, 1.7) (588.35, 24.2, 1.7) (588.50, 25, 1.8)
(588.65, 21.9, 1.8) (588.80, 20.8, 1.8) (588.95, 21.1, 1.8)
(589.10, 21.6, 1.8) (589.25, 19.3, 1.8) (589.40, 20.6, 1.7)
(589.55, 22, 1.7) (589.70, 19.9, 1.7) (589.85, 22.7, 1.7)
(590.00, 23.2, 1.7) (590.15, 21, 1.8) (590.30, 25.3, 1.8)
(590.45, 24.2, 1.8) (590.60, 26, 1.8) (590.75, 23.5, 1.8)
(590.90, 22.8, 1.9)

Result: 0.04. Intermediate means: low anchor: 25.8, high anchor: 25.9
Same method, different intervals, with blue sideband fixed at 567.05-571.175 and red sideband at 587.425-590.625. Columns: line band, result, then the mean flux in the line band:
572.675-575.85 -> -0.19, 26.2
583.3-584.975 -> -0.22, 26.8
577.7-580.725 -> -0.16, 25.5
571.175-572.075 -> -0.07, 27.1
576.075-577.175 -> -0.05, 25.7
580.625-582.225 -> -0.17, 26.5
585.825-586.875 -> -0.07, 25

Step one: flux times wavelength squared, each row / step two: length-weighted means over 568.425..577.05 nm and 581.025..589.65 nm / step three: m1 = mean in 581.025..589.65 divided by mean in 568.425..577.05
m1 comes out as 1.0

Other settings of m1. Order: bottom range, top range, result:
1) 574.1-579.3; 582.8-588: 1.03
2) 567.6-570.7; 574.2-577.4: 1.04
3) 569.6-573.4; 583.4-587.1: 1.07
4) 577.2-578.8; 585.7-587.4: 0.97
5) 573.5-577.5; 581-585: 1.04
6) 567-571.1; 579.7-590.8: 1.06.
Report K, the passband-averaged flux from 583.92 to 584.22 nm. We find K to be 27.8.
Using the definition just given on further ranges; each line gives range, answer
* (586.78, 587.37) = 25.4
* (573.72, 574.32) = 27.6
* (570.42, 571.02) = 25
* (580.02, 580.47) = 26.1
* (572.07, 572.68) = 26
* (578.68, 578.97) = 24.8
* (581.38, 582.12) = 25.9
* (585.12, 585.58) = 25.2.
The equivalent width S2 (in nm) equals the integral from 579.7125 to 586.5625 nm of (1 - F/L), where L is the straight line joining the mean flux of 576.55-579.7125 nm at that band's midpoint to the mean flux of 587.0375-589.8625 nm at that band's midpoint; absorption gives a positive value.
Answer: -0.39 nm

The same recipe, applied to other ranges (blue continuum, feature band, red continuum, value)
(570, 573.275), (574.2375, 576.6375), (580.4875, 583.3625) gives 0.03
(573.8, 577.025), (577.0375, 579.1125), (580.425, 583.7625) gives -0.01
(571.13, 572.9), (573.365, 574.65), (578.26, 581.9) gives -0.04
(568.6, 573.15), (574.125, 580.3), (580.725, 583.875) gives 0.06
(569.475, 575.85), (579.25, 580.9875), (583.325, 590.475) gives -0.04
